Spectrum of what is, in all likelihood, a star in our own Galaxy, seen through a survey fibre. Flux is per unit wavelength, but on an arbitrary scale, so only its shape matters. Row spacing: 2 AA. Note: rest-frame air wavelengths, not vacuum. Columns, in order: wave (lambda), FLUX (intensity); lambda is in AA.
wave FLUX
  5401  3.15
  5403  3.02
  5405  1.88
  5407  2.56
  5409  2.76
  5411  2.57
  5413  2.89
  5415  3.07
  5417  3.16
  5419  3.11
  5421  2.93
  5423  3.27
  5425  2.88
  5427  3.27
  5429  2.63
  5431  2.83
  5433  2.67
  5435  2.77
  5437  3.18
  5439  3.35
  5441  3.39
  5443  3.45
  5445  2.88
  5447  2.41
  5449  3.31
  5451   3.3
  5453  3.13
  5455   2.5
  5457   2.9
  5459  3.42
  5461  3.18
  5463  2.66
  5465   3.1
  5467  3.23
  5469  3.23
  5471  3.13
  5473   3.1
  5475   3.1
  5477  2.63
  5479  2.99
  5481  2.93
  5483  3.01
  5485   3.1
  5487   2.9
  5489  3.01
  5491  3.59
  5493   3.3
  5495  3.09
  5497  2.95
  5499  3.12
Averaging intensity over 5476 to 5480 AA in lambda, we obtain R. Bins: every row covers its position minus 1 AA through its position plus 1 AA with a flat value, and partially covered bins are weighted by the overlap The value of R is 2.81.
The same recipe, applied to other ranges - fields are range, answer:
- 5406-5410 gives 2.66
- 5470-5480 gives 2.99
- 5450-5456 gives 2.98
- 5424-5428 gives 3.08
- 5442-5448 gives 2.91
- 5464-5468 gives 3.17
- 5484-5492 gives 3.15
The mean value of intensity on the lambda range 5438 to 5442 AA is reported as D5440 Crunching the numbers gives 3.37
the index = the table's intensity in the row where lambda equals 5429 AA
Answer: 2.63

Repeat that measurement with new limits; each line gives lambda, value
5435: 2.77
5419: 3.11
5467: 3.23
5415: 3.07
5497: 2.95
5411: 2.57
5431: 2.83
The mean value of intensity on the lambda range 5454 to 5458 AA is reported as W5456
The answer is 2.7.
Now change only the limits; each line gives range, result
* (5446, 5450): 2.86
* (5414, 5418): 3.12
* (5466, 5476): 3.16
